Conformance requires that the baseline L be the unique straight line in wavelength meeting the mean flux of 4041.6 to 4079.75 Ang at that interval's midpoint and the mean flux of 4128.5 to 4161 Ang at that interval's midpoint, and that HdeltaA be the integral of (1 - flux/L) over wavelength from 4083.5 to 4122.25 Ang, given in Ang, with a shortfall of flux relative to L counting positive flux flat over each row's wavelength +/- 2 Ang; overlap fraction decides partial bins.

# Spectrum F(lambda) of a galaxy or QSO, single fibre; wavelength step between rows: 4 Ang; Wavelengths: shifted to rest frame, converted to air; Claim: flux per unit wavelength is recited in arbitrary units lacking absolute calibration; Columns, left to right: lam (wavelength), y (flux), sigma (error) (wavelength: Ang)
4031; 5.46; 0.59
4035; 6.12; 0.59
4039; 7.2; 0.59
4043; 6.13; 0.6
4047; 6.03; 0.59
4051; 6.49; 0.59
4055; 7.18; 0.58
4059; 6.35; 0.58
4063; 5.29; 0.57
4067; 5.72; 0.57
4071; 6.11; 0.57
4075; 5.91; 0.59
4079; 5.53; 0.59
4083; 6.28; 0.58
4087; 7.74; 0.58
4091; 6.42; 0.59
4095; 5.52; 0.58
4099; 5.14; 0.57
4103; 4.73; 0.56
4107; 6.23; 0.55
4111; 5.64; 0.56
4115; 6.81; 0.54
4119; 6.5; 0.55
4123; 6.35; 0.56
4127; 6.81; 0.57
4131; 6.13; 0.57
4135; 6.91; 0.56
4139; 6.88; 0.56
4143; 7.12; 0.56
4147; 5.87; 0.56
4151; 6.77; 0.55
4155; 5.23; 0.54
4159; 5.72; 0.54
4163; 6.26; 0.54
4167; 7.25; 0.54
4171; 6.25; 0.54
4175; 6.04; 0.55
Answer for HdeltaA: 0.7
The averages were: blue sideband 6.09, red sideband 6.34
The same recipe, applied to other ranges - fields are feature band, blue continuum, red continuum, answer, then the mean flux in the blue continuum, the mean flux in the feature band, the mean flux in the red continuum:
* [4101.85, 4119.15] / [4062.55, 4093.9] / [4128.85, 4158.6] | 0.76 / 6.15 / 5.99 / 6.38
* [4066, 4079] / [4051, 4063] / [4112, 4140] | 1.26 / 6.47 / 5.87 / 6.58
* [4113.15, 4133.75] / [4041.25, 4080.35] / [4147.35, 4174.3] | -1.23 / 6.08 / 6.53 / 6.21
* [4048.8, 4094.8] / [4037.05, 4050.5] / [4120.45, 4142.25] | 1.91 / 6.45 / 6.24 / 6.64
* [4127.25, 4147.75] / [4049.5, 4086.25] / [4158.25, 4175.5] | -1.11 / 6.15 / 6.64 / 6.37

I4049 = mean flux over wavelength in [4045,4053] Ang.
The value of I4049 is 6.26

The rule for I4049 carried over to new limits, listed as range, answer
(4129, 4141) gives 6.64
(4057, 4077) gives 5.88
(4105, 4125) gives 6.31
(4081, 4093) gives 6.81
